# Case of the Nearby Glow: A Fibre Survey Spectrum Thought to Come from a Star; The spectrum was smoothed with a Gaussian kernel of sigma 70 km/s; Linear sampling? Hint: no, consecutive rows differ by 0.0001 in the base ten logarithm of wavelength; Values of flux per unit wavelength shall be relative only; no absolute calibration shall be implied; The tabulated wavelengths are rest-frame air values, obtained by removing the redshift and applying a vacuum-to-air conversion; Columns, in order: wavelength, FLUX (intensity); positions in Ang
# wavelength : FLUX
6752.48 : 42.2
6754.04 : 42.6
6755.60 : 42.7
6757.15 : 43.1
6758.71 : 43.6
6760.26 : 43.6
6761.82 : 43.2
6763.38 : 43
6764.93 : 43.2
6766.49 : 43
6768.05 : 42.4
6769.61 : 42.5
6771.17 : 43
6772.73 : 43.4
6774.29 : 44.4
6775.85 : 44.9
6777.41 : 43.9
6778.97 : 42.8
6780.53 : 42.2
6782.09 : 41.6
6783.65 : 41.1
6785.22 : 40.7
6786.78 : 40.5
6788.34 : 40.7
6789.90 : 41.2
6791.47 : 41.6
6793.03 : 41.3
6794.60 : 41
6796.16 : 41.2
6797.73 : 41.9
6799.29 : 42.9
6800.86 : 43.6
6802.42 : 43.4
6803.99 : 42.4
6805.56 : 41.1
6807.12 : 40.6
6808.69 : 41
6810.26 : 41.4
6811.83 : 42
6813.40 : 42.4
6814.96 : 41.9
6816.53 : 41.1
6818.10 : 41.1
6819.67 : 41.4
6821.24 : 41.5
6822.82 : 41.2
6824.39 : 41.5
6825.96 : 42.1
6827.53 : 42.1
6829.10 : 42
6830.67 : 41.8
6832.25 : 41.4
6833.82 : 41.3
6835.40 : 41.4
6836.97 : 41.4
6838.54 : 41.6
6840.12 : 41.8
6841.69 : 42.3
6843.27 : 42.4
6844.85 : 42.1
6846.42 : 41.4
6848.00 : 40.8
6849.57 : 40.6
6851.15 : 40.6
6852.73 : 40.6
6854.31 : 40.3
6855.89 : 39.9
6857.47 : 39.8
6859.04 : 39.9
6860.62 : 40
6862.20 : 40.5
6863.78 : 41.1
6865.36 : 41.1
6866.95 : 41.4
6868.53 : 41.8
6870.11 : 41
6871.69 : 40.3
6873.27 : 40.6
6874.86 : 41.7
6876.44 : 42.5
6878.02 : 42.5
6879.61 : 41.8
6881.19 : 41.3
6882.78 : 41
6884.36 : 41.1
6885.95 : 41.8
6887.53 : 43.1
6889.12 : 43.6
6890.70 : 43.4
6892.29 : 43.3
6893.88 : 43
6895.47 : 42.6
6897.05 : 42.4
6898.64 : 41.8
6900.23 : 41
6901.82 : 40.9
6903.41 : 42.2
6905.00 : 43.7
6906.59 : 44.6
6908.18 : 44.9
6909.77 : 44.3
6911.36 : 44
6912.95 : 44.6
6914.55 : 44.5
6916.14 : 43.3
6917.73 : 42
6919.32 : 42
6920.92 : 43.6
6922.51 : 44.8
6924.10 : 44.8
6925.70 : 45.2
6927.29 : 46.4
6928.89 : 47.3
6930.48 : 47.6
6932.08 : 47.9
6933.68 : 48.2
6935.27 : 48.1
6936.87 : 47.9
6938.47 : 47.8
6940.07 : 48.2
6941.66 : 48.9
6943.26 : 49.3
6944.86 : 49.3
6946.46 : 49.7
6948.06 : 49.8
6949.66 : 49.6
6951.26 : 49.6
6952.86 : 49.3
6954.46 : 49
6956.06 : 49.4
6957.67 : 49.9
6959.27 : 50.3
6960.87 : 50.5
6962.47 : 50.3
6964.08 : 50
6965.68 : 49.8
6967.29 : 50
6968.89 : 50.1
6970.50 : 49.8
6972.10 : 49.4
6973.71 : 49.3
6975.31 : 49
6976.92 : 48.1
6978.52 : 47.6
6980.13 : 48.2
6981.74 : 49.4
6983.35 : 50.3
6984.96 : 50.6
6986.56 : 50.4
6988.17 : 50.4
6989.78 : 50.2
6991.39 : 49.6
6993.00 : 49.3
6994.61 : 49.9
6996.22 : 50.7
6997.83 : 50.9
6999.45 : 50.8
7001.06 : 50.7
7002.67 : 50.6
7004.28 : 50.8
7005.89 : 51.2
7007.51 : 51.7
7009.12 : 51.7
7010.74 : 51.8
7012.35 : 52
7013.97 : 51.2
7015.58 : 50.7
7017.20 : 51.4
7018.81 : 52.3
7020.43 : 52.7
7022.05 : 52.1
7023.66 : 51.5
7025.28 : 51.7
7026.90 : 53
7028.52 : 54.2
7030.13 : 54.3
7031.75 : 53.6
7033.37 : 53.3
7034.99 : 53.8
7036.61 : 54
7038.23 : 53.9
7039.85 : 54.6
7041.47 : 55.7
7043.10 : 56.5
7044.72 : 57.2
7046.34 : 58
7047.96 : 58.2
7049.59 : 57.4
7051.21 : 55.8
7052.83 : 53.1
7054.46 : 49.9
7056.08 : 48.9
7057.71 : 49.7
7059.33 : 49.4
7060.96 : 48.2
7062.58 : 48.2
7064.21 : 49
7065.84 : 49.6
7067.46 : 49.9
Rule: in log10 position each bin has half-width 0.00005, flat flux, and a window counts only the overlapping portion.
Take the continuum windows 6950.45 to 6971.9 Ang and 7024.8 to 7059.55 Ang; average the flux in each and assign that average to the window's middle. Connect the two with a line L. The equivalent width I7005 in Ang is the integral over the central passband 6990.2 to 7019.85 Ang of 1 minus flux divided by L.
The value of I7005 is 0.6 Ang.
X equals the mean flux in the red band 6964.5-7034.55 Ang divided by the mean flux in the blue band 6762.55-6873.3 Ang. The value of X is 1.22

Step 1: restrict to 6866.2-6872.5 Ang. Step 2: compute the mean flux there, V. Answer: 41.2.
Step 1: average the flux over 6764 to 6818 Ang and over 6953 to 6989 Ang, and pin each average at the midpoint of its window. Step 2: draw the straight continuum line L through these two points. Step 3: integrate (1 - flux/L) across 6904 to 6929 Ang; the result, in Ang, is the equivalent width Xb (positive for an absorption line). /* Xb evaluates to 1.6 Ang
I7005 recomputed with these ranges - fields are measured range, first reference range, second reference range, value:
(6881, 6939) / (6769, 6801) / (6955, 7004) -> 3.76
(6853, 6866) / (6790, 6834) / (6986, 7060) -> 1.12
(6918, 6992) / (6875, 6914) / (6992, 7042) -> -1.93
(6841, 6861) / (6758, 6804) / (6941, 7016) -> 1.91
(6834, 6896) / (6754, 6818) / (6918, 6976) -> 5.18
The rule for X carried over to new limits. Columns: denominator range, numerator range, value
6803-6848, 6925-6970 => 1.18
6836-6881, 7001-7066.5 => 1.28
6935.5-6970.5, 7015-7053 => 1.10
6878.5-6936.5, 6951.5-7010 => 1.14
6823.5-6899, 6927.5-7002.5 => 1.19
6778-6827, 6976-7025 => 1.22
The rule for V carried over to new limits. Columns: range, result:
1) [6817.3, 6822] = 41.3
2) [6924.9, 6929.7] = 46.3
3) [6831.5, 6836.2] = 41.4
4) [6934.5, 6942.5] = 48.2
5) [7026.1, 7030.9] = 53.9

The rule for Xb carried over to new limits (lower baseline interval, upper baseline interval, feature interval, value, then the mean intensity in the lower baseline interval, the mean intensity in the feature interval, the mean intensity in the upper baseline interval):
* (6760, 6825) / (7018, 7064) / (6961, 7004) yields 0.6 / 42.1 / 49.8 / 53.2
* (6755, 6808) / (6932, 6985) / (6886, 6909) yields 2.0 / 42.4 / 42.9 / 49.2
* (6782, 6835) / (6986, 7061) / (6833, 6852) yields 0.8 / 41.6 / 41.5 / 52.4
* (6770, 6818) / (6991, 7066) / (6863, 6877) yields 1.3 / 42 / 41.2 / 52.3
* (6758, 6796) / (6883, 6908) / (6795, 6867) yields 1.8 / 42.4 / 41.4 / 42.6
